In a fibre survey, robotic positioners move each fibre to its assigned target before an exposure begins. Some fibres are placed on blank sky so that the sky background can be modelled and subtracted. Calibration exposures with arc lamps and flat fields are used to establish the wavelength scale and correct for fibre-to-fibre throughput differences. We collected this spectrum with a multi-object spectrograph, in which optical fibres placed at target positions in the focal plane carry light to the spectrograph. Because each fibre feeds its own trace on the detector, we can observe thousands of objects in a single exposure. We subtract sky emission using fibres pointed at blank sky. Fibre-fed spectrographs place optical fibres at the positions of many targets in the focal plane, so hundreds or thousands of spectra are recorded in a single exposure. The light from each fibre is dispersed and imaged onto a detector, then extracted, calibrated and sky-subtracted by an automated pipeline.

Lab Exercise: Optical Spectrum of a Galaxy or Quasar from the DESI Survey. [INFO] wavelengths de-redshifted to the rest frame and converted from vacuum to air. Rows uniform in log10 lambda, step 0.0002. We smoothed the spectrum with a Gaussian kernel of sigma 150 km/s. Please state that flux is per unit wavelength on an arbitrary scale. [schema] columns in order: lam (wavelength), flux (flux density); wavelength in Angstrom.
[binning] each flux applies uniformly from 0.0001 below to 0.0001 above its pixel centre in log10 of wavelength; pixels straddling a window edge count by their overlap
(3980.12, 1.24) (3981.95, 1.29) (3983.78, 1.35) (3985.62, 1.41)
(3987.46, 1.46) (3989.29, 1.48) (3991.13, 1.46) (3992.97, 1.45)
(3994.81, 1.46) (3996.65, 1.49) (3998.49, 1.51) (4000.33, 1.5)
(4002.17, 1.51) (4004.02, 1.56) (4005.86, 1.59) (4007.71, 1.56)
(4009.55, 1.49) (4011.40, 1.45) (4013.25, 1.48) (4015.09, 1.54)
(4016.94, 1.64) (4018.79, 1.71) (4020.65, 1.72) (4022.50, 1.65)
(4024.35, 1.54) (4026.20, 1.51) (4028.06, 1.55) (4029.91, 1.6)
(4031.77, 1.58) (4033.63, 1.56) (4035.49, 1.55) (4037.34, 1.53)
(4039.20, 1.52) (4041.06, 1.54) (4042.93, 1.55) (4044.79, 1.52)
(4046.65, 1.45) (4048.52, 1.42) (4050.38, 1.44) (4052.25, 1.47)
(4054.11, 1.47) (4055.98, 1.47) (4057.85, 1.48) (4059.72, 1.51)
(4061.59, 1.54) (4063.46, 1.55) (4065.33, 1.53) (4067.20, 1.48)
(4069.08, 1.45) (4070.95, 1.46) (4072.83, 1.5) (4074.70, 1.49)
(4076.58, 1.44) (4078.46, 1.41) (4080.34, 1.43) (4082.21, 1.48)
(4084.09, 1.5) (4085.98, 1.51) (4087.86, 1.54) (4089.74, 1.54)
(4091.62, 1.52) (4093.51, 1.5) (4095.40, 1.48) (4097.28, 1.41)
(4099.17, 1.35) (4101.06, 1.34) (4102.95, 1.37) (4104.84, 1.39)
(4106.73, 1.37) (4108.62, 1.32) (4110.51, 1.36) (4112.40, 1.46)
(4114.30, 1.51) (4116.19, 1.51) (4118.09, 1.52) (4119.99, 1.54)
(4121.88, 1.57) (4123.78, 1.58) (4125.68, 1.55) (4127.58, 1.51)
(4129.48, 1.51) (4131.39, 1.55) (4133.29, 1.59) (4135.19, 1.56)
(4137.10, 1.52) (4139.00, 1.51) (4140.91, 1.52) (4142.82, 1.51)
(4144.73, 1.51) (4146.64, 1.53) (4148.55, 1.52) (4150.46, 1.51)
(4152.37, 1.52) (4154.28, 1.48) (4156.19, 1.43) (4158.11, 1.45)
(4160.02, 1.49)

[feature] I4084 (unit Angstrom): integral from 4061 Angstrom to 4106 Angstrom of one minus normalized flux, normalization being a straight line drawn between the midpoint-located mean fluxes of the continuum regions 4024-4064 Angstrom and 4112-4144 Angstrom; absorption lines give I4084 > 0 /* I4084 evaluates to 1.7 Angstrom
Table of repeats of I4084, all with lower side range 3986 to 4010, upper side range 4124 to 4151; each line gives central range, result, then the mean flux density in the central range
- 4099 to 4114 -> 1.4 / 1.38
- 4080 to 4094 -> 0.1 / 1.51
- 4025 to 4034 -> -0.3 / 1.56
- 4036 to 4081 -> 0.8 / 1.49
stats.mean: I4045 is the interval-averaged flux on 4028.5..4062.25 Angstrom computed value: 1.51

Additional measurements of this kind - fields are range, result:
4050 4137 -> 1.48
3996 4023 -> 1.56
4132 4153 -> 1.53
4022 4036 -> 1.57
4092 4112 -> 1.39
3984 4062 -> 1.52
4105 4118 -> 1.43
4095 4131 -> 1.46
